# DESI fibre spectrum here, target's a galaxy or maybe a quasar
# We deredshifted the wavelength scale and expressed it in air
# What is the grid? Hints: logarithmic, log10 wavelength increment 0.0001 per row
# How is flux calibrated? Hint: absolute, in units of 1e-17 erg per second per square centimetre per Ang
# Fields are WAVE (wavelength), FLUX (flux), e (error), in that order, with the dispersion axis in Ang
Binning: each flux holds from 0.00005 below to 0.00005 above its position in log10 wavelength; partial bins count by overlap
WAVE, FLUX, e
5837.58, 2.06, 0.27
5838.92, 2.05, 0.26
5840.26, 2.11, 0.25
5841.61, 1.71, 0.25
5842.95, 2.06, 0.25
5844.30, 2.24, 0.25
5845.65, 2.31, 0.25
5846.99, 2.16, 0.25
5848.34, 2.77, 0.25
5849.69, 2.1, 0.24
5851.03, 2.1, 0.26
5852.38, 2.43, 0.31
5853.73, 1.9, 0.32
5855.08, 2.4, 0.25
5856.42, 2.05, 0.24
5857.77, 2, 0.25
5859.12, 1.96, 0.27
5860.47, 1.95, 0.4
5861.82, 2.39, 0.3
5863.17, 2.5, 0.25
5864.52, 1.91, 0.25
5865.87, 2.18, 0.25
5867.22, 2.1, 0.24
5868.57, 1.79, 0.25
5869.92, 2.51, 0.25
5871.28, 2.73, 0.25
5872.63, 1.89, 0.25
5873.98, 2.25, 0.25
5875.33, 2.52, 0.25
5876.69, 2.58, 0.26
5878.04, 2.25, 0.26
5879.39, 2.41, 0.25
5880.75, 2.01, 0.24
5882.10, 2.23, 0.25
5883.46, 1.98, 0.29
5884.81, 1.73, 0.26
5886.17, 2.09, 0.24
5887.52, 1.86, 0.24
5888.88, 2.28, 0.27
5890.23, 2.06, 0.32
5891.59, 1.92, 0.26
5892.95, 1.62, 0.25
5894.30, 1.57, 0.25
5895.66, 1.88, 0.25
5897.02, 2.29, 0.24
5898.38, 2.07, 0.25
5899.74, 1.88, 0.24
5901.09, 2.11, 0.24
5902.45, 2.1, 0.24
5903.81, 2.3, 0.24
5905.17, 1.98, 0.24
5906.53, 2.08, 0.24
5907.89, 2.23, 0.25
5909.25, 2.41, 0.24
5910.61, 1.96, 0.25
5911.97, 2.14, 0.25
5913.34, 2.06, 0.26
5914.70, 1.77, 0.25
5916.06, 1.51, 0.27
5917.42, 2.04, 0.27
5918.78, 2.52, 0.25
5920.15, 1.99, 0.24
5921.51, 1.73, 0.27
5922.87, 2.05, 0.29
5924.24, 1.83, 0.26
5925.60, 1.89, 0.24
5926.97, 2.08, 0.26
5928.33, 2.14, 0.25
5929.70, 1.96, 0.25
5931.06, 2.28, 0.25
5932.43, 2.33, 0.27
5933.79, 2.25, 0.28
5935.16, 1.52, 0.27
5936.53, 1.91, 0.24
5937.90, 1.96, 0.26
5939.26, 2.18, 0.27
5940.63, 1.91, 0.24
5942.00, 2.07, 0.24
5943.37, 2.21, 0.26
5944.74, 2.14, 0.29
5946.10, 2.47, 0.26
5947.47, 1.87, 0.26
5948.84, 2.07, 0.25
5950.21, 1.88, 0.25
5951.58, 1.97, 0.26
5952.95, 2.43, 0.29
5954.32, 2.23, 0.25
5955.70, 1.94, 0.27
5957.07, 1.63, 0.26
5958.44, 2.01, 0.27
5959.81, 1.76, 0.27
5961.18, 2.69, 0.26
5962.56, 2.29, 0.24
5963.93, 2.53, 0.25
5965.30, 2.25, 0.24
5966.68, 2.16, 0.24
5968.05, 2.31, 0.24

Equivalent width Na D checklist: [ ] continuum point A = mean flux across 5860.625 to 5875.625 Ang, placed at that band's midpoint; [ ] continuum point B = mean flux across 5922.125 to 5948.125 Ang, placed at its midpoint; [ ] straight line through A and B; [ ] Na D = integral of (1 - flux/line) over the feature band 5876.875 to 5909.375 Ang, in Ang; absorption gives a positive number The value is 1.6 Ang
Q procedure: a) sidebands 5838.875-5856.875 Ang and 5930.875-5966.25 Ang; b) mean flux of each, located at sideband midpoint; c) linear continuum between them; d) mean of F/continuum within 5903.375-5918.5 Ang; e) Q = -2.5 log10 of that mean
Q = 0.04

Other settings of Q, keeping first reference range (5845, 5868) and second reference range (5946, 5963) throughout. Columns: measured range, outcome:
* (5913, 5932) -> 0.06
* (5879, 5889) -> 0.05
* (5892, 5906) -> 0.08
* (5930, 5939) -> 0.03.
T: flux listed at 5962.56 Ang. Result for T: 2.29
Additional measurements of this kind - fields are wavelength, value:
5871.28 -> 2.73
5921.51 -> 1.73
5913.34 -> 2.06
